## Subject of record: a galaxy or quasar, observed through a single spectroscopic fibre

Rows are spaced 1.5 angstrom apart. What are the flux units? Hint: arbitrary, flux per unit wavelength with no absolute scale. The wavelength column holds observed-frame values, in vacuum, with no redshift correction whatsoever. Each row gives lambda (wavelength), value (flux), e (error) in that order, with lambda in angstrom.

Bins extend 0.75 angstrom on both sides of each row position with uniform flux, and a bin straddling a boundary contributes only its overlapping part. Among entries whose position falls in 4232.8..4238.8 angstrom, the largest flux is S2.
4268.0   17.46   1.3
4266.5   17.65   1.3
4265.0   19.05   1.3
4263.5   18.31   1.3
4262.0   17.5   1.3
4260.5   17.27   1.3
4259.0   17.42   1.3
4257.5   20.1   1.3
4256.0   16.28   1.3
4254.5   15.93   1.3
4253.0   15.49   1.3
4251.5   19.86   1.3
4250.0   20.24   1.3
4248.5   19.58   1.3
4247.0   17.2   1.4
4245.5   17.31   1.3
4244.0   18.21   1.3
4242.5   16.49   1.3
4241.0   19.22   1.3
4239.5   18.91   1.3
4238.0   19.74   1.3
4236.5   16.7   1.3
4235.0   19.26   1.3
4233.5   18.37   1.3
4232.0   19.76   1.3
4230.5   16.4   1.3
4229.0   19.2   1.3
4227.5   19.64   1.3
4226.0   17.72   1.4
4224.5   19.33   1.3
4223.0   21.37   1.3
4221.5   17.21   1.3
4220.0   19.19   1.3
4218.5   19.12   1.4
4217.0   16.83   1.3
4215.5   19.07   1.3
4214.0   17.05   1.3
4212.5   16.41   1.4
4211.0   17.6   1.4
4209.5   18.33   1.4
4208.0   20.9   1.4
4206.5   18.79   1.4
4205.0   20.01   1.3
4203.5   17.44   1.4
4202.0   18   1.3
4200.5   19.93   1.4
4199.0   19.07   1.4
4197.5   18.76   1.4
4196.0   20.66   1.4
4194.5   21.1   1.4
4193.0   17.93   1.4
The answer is 19.74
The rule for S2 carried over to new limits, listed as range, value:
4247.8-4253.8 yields 20.24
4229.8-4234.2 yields 19.76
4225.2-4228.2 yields 19.64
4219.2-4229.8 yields 21.37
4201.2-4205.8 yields 20.01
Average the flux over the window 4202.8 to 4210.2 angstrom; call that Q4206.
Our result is 19.1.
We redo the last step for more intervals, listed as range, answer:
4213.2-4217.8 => 17.7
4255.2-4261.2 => 17.8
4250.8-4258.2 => 17.5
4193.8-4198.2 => 20.2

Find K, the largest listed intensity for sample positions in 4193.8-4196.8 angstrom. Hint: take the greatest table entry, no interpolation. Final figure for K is 21.1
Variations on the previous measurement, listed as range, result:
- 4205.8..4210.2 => 20.9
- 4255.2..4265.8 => 20.1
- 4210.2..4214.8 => 17.6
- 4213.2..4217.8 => 19.07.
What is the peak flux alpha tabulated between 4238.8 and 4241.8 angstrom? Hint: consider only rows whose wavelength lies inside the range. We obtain 19.22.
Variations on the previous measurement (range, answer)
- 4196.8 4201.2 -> 19.93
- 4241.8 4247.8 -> 18.21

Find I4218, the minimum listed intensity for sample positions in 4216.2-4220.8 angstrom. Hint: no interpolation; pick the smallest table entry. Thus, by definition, 16.83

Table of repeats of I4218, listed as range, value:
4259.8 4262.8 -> 17.27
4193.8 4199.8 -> 18.76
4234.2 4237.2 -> 16.7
